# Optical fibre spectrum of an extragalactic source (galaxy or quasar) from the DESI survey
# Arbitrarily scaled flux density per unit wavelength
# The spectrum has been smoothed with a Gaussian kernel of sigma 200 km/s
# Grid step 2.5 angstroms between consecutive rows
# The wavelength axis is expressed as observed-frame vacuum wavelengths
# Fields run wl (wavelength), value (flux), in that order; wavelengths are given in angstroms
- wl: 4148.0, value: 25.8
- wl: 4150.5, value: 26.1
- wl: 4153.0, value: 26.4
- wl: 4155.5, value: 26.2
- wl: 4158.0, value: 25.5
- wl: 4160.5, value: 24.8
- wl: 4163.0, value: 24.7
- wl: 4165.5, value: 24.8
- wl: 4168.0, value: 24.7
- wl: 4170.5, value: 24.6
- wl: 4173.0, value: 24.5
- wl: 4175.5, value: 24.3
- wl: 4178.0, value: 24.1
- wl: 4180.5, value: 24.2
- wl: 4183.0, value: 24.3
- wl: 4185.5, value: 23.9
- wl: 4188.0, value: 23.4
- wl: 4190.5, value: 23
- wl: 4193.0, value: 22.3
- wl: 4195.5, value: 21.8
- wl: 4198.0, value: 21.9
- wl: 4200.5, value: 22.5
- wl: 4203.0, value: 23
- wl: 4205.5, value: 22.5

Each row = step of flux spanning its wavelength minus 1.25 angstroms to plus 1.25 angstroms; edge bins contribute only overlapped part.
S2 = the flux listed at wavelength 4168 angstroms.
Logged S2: 24.7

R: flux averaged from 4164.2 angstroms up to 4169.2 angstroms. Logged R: 24.8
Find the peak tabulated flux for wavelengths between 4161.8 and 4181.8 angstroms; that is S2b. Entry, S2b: 24.8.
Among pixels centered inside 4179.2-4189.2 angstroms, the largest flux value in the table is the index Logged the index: 24.3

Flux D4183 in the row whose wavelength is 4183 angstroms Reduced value 24.3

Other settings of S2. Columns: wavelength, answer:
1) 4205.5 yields 22.5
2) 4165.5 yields 24.8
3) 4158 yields 25.5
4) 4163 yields 24.7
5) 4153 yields 26.4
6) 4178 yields 24.1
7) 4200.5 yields 22.5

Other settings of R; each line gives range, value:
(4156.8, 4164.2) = 25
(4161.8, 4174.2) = 24.7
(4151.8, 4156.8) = 26.3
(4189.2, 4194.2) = 22.7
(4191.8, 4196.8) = 22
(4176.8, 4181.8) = 24.2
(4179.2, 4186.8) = 24.1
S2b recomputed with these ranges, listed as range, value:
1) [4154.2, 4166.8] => 26.2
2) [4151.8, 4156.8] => 26.4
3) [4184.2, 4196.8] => 23.9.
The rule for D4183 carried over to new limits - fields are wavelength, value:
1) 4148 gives 25.8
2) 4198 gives 21.9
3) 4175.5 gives 24.3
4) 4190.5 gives 23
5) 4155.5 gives 26.2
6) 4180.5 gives 24.2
